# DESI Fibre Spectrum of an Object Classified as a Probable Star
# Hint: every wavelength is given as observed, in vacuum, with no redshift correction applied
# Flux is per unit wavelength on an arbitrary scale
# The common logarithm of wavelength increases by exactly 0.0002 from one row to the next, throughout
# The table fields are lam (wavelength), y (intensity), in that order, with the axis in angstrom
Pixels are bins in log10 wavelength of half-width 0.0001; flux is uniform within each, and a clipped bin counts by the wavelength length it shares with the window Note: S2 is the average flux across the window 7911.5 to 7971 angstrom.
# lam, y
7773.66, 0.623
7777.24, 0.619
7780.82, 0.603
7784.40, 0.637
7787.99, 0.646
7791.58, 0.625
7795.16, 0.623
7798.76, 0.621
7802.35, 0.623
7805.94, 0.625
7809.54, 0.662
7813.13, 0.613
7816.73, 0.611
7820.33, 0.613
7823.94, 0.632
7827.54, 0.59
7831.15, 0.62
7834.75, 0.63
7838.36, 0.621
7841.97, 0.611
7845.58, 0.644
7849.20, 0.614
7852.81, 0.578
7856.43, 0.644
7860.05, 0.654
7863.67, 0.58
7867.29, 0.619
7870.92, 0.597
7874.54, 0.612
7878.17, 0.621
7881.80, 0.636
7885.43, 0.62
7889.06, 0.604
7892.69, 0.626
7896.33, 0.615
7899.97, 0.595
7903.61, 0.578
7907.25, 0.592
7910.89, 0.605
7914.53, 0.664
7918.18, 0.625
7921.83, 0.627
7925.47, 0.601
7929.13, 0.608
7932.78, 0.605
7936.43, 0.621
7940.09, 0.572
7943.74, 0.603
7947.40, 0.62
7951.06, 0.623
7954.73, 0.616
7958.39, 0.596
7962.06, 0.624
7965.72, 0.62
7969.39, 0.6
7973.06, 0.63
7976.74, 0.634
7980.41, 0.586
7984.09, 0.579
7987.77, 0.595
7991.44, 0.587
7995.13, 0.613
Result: 0.614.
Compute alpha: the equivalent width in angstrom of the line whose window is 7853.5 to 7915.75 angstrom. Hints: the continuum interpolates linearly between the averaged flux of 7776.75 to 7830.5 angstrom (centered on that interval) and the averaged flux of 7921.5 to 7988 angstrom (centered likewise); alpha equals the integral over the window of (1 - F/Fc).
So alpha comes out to 0.1 angstrom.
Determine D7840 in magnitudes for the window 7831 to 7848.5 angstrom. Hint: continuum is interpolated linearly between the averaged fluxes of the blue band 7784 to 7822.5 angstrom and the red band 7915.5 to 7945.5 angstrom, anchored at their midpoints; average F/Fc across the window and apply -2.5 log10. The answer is -0.01 mag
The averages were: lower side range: 0.627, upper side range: 0.609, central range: 0.625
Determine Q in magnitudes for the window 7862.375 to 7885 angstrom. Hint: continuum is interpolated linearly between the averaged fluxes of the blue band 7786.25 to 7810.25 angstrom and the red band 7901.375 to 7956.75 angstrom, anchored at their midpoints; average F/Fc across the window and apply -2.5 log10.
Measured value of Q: 0.01 mag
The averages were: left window 0.631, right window 0.611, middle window 0.612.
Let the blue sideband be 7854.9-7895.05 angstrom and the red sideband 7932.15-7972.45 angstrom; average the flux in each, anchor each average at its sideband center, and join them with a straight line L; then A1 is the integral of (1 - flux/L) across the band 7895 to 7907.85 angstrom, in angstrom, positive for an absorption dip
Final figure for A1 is 0.4 angstrom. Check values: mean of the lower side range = 0.619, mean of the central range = 0.594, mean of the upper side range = 0.61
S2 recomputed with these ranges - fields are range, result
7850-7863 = 0.621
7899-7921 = 0.611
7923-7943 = 0.603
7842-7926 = 0.615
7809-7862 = 0.621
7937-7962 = 0.607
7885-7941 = 0.61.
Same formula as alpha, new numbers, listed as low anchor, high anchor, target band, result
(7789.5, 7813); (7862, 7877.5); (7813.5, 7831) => 0.2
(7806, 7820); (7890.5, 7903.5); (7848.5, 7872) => 0.1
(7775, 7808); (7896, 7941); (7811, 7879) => 0.2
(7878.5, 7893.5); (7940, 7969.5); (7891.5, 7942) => 0.6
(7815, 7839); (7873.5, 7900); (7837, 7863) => -0.2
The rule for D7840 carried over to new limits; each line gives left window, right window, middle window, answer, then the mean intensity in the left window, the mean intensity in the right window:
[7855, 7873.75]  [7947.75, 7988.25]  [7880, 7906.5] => 0.011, 0.618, 0.61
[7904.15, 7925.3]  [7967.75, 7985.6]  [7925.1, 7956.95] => 0.010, 0.618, 0.606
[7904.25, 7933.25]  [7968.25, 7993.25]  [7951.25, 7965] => -0.013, 0.615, 0.602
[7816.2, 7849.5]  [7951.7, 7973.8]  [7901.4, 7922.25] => 0.004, 0.619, 0.614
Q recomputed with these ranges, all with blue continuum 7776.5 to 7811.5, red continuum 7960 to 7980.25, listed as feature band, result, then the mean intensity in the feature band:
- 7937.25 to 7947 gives 0.04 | 0.596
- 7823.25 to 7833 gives 0.03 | 0.612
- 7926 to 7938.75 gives 0.02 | 0.608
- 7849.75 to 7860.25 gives 0.01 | 0.62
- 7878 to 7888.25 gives 0.00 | 0.624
